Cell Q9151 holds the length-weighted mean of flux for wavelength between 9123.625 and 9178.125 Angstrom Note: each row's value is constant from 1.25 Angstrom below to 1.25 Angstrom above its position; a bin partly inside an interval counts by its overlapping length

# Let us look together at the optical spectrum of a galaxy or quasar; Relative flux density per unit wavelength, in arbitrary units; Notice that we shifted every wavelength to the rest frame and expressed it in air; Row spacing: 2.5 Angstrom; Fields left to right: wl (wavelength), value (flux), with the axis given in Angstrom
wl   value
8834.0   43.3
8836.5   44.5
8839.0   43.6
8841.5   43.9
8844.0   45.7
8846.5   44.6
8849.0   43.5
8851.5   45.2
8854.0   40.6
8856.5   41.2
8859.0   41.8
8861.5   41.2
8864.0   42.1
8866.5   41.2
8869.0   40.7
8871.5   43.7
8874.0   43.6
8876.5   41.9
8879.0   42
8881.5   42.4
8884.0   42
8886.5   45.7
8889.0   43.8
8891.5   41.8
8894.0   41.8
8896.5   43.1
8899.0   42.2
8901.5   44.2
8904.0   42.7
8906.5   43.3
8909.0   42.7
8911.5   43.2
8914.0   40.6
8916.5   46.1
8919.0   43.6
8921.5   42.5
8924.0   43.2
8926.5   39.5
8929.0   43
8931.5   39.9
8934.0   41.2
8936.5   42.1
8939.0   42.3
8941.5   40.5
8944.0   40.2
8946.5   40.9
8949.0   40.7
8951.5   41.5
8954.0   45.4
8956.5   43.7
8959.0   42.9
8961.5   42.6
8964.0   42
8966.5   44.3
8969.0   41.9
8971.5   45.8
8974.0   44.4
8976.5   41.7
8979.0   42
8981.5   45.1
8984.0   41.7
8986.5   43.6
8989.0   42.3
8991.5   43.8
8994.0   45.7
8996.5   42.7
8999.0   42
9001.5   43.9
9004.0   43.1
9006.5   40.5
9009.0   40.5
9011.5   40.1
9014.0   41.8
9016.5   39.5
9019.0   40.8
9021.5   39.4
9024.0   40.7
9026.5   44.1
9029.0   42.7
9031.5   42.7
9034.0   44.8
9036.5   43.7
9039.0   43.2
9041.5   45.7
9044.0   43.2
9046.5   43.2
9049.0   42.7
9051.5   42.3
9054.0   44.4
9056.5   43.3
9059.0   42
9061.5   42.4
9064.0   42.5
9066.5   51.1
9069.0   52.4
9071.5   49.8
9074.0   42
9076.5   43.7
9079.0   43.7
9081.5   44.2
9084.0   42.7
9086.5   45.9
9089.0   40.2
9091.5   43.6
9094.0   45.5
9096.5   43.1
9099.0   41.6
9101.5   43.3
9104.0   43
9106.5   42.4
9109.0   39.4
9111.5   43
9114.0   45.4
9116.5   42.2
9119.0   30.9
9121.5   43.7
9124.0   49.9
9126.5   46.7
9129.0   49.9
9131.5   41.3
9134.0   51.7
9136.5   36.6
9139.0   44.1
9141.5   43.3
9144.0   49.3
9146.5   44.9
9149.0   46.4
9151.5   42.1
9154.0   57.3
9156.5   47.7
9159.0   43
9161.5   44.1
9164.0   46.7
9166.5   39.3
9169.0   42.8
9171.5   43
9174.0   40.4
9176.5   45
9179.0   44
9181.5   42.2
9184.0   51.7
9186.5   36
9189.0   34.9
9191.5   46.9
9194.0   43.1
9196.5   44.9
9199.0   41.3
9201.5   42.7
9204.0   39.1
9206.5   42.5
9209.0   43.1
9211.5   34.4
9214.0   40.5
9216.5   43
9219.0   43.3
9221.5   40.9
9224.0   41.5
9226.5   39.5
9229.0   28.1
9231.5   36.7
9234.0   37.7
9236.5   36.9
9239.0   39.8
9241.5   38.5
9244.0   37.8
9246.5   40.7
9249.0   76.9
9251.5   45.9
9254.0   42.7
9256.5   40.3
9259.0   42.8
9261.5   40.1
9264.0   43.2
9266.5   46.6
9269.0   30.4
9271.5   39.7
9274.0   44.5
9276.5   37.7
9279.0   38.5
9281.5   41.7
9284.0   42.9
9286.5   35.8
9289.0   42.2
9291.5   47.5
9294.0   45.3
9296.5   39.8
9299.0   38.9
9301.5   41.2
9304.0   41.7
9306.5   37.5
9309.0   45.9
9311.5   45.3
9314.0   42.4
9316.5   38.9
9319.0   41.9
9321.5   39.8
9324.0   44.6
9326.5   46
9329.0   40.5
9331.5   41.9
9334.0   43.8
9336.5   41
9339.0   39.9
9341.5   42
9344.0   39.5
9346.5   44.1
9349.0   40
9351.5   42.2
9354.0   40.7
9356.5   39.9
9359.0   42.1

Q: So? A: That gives 45.2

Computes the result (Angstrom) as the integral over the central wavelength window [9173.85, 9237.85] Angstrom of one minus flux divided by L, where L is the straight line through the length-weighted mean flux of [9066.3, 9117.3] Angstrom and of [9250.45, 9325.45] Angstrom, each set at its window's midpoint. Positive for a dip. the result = 2.7 Angstrom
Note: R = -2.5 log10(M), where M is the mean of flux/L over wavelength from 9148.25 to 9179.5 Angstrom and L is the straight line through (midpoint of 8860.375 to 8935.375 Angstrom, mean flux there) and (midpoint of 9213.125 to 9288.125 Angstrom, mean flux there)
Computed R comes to -0.08 mag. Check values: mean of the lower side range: 42.5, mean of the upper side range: 41.2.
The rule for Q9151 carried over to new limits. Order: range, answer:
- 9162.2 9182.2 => 43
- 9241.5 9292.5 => 42.8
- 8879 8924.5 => 43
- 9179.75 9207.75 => 42.3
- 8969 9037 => 42.5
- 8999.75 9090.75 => 43.3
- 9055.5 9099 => 44.5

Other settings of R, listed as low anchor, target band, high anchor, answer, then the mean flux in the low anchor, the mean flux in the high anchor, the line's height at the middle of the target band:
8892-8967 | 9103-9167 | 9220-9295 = -0.07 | 42.4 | 41.4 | 41.8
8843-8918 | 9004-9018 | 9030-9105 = 0.08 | 42.8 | 44.1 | 43.7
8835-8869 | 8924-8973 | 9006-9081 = 0.02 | 42.9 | 43.3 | 43.1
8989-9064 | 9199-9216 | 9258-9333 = 0.03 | 42.6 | 41.5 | 41.9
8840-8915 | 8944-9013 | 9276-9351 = -0.01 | 42.8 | 41.7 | 42.5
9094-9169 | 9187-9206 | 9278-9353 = 0.04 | 44.2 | 41.8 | 43.3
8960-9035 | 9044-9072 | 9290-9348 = -0.06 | 42.5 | 42.1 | 42.5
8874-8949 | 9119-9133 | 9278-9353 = -0.07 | 42.4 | 41.8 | 42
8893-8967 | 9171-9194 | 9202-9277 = -0.03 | 42.4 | 41.2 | 41.4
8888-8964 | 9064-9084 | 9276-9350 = -0.10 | 42.4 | 41.7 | 42.1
